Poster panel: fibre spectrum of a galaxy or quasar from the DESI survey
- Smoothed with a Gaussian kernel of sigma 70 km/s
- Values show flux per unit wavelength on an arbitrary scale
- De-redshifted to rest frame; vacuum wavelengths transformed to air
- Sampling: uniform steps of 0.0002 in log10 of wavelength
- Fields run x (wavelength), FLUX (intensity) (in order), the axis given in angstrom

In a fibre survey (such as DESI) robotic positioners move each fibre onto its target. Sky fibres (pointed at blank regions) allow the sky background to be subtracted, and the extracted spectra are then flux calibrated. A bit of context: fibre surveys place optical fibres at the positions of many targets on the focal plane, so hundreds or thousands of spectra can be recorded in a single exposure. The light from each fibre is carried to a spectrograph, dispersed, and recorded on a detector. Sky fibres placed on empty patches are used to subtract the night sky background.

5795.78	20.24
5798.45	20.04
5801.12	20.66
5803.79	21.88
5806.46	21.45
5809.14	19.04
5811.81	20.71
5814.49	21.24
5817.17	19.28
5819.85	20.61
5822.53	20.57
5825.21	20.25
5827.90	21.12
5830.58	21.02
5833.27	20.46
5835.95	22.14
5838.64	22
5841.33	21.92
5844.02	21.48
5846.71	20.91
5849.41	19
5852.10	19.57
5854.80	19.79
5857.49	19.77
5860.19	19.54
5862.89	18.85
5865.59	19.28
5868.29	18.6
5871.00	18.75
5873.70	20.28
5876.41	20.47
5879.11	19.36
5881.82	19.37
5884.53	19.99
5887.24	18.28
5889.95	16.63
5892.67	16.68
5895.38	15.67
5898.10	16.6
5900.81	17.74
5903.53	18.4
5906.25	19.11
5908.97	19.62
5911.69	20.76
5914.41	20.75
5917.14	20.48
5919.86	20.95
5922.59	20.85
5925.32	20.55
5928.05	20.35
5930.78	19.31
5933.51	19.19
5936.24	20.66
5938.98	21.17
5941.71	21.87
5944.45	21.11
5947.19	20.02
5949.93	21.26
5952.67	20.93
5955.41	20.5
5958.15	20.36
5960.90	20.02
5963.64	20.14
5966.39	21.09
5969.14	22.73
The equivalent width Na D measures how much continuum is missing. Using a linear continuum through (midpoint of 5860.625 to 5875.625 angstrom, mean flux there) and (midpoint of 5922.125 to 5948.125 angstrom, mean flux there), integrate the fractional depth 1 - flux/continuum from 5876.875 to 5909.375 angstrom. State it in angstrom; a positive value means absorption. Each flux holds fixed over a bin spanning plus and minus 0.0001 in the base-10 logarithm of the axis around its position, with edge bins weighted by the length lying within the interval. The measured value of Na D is 2.56 angstrom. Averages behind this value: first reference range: 19.2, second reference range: 20.5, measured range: 18.1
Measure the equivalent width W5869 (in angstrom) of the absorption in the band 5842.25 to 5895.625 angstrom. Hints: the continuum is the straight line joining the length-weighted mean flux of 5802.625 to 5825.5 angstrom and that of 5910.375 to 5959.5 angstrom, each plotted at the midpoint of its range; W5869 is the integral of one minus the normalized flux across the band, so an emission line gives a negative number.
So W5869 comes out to 3.58 angstrom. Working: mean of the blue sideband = 20.6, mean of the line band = 19.2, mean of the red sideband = 20.6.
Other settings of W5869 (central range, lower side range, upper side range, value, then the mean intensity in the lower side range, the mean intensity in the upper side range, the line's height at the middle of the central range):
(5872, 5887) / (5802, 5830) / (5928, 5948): 0.6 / 20.6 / 20.5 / 20.6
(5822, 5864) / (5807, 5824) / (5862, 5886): -1.3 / 20.3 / 19.4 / 19.9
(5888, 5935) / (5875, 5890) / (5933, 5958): 2.2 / 19.2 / 20.8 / 19.9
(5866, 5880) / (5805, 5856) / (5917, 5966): 0.8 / 20.7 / 20.6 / 20.6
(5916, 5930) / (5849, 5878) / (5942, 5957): -0.1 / 19.5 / 20.8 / 20.4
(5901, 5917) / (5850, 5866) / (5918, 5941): 0.4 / 19.5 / 20.4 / 20.2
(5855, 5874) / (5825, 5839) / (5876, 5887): 0.8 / 21.2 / 19.6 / 20.1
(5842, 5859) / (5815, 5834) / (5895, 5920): -0.1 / 20.5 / 19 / 20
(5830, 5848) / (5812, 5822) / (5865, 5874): -1.4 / 20.4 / 19.1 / 19.9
